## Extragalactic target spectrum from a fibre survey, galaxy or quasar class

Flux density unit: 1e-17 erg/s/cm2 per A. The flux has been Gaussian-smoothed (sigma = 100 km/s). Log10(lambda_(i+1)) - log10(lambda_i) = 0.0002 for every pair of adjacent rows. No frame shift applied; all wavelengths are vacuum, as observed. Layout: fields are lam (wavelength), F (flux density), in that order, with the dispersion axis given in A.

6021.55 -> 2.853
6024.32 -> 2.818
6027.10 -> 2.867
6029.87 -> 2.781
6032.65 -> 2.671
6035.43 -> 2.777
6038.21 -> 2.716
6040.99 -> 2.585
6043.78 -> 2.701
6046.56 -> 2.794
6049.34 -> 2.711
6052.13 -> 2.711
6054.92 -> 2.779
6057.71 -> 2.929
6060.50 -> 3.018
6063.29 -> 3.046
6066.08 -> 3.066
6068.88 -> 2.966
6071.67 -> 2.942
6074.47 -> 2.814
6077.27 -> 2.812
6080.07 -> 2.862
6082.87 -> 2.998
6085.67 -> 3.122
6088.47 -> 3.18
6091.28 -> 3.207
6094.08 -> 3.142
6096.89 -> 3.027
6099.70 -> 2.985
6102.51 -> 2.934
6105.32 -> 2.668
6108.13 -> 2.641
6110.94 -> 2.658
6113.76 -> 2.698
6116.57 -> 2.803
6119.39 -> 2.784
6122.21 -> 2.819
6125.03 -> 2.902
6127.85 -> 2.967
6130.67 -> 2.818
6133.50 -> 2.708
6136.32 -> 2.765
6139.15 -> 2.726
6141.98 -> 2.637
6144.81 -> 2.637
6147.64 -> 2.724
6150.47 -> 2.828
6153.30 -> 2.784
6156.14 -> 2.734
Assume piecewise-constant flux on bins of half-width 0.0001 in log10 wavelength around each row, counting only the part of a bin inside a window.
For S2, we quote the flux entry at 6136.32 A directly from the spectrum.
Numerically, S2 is 2.765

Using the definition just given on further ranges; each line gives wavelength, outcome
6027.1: 2.867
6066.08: 3.066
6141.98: 2.637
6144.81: 2.637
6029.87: 2.781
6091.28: 3.207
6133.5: 2.708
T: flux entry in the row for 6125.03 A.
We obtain 2.902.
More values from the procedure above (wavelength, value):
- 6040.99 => 2.585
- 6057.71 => 2.929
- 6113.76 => 2.698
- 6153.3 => 2.784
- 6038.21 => 2.716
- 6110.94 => 2.658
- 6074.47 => 2.814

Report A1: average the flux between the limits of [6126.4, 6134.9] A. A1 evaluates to 2.83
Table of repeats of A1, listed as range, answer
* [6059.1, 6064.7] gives 3.03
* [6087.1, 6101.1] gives 3.11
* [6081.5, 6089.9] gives 3.1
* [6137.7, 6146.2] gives 2.67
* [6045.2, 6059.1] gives 2.78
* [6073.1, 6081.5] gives 2.83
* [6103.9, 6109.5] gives 2.66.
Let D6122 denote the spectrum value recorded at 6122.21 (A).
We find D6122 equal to 2.819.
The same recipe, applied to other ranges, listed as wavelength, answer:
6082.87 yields 2.998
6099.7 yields 2.985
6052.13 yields 2.711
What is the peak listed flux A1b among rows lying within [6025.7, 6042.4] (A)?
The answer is 2.867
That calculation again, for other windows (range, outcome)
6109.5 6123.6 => 2.819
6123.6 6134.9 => 2.967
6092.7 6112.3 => 3.142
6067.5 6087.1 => 3.122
